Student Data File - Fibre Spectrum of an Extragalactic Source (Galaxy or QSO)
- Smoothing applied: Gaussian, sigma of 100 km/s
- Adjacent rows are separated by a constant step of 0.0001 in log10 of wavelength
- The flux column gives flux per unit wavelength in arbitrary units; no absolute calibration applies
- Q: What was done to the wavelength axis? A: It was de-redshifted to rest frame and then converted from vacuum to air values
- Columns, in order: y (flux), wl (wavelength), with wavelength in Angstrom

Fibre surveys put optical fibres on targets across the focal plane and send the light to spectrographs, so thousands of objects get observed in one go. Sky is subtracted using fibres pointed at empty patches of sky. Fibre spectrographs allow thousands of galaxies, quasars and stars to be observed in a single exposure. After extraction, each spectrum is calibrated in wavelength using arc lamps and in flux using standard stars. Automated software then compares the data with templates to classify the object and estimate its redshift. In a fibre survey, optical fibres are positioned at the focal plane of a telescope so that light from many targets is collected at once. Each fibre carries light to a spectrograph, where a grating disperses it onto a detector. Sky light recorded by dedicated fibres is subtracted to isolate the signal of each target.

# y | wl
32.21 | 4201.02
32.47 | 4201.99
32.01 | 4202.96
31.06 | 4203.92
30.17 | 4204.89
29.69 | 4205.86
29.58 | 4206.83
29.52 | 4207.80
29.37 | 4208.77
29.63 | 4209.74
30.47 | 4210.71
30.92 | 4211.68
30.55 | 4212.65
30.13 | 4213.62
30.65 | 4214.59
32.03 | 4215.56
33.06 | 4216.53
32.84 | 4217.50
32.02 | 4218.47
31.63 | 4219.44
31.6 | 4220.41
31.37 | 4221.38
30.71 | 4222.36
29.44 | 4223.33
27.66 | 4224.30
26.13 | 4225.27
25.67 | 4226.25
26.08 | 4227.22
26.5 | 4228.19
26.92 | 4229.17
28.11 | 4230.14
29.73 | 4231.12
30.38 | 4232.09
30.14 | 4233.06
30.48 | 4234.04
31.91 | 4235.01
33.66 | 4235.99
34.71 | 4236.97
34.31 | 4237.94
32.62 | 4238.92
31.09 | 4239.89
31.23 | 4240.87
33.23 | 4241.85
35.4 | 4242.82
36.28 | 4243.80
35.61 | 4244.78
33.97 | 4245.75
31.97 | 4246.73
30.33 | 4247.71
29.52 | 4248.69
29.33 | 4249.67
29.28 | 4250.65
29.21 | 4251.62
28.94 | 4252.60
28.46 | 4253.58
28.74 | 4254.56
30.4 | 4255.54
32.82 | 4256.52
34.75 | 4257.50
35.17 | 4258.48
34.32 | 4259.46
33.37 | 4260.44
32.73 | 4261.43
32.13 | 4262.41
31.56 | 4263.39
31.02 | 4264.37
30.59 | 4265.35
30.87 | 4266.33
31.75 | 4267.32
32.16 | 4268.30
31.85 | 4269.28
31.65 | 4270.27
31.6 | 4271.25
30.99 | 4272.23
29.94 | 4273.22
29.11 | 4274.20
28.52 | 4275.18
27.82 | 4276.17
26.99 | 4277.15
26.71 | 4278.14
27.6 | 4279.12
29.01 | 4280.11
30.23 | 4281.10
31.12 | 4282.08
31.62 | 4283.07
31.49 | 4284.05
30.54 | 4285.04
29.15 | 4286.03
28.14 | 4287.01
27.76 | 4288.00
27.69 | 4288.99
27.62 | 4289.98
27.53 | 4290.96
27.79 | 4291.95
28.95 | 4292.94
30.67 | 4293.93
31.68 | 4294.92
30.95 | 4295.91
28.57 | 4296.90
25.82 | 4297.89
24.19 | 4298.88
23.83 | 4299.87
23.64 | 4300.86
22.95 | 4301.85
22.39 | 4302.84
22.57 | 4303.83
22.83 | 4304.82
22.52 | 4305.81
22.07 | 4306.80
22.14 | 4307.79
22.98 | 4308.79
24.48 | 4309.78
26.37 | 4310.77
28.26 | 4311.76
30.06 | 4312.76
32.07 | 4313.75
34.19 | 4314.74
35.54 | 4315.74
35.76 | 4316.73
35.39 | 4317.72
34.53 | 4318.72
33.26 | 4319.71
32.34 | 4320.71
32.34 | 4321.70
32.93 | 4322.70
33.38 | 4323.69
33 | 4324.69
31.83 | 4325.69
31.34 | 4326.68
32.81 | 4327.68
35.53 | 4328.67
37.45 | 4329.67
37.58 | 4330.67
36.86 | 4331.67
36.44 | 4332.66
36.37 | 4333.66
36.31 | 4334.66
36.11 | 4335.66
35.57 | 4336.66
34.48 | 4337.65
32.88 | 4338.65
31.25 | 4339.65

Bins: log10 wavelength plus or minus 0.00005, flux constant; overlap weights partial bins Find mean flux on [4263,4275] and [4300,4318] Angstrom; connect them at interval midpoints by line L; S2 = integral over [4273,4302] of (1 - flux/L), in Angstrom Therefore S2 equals 0.8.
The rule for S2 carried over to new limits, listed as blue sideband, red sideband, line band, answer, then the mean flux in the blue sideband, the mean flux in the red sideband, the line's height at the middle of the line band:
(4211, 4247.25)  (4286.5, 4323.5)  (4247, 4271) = -1.1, 31.1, 28.2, 30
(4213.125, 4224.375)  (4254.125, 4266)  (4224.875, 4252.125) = 0.8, 31.2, 32.3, 31.7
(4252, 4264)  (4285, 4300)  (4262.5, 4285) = 0.0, 31.9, 28.2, 30.2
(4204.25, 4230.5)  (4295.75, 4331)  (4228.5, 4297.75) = -2.7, 29.7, 29.3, 29.5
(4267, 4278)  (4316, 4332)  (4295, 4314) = 4.3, 30.1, 34.1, 32.6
